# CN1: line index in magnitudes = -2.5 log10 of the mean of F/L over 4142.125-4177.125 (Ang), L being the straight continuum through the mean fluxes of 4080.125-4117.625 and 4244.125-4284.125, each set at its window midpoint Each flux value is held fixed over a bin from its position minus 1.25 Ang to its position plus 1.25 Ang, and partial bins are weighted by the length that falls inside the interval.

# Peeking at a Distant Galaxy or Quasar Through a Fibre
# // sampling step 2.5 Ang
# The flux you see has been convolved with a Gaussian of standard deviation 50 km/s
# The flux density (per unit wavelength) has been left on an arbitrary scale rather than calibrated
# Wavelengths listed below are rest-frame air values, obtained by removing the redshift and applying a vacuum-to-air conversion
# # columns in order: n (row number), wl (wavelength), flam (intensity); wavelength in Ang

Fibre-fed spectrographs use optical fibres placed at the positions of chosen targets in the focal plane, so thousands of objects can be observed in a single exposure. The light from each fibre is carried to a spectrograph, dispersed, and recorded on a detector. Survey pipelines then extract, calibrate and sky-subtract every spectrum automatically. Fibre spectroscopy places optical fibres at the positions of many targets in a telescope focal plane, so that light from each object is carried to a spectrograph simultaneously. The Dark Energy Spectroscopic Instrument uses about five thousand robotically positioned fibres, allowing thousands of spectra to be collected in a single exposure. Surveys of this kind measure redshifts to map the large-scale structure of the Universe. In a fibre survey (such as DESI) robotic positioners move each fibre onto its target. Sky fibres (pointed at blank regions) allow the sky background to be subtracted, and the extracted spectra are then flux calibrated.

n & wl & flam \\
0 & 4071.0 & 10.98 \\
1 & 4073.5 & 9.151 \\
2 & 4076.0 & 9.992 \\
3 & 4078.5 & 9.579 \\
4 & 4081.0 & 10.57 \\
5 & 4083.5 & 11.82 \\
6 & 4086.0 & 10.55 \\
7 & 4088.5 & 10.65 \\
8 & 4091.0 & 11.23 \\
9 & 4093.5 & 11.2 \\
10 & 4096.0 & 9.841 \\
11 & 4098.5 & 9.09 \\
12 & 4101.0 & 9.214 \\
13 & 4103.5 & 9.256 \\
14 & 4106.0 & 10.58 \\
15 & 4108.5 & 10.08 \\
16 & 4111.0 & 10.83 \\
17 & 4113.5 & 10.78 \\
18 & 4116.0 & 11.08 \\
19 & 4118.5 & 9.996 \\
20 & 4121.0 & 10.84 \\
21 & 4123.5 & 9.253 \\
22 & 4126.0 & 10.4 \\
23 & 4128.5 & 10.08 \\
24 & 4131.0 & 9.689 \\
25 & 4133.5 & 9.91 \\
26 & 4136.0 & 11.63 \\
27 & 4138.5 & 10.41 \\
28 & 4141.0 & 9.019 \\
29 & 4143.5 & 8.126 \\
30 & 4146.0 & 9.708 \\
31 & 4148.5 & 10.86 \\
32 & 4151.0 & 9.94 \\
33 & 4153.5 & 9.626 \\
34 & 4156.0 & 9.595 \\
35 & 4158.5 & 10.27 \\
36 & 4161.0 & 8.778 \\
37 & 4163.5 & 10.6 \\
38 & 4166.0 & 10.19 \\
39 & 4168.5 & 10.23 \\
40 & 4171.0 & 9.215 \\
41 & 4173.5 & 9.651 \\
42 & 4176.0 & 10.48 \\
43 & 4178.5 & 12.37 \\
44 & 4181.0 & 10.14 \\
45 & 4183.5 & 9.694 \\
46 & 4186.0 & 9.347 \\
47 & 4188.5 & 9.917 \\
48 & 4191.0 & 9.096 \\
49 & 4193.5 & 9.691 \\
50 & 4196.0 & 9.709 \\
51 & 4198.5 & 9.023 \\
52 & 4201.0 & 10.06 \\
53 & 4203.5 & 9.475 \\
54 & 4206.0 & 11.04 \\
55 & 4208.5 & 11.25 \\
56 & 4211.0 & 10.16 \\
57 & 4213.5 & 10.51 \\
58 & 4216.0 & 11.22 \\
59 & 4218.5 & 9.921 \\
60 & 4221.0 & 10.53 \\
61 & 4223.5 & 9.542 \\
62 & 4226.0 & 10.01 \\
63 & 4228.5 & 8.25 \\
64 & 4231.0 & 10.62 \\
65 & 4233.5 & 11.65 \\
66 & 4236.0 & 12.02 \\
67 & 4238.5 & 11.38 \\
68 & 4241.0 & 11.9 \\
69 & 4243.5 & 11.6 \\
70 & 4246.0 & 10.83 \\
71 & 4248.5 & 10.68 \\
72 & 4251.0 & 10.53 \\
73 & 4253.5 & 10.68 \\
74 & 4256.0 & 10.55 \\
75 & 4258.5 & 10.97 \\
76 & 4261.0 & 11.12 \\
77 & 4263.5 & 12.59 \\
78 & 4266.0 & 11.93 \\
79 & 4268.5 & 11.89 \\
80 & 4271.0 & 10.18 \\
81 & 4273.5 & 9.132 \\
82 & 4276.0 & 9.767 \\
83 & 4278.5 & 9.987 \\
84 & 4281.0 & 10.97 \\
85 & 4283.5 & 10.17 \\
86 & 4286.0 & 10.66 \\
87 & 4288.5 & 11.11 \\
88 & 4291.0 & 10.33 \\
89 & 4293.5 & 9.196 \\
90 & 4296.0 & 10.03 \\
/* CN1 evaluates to 0.08 mag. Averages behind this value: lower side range 10.4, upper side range 10.8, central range 9.8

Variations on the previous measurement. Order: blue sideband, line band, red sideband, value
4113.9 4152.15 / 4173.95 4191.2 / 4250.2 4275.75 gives 0.022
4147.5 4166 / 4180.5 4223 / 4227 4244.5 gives 0.057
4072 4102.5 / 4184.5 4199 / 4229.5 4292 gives 0.125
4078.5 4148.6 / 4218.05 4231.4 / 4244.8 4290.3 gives 0.091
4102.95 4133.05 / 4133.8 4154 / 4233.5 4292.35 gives 0.048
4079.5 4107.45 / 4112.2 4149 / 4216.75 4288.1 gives 0.035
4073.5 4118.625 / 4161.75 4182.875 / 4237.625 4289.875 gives 0.029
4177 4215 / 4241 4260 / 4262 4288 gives -0.037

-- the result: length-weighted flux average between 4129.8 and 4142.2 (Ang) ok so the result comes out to 10.1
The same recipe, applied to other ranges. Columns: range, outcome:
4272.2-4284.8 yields 10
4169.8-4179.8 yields 10.4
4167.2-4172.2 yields 9.73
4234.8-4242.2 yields 11.8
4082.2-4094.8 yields 11.1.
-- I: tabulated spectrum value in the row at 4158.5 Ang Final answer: 10.27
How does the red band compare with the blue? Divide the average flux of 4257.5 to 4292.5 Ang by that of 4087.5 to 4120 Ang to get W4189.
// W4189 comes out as 1.0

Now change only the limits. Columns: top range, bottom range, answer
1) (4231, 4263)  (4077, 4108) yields 1.09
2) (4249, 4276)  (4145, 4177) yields 1.10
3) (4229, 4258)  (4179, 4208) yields 1.12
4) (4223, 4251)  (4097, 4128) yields 1.07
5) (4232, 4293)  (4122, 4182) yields 1.09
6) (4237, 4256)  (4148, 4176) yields 1.12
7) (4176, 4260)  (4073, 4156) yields 1.03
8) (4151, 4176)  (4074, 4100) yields 0.95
